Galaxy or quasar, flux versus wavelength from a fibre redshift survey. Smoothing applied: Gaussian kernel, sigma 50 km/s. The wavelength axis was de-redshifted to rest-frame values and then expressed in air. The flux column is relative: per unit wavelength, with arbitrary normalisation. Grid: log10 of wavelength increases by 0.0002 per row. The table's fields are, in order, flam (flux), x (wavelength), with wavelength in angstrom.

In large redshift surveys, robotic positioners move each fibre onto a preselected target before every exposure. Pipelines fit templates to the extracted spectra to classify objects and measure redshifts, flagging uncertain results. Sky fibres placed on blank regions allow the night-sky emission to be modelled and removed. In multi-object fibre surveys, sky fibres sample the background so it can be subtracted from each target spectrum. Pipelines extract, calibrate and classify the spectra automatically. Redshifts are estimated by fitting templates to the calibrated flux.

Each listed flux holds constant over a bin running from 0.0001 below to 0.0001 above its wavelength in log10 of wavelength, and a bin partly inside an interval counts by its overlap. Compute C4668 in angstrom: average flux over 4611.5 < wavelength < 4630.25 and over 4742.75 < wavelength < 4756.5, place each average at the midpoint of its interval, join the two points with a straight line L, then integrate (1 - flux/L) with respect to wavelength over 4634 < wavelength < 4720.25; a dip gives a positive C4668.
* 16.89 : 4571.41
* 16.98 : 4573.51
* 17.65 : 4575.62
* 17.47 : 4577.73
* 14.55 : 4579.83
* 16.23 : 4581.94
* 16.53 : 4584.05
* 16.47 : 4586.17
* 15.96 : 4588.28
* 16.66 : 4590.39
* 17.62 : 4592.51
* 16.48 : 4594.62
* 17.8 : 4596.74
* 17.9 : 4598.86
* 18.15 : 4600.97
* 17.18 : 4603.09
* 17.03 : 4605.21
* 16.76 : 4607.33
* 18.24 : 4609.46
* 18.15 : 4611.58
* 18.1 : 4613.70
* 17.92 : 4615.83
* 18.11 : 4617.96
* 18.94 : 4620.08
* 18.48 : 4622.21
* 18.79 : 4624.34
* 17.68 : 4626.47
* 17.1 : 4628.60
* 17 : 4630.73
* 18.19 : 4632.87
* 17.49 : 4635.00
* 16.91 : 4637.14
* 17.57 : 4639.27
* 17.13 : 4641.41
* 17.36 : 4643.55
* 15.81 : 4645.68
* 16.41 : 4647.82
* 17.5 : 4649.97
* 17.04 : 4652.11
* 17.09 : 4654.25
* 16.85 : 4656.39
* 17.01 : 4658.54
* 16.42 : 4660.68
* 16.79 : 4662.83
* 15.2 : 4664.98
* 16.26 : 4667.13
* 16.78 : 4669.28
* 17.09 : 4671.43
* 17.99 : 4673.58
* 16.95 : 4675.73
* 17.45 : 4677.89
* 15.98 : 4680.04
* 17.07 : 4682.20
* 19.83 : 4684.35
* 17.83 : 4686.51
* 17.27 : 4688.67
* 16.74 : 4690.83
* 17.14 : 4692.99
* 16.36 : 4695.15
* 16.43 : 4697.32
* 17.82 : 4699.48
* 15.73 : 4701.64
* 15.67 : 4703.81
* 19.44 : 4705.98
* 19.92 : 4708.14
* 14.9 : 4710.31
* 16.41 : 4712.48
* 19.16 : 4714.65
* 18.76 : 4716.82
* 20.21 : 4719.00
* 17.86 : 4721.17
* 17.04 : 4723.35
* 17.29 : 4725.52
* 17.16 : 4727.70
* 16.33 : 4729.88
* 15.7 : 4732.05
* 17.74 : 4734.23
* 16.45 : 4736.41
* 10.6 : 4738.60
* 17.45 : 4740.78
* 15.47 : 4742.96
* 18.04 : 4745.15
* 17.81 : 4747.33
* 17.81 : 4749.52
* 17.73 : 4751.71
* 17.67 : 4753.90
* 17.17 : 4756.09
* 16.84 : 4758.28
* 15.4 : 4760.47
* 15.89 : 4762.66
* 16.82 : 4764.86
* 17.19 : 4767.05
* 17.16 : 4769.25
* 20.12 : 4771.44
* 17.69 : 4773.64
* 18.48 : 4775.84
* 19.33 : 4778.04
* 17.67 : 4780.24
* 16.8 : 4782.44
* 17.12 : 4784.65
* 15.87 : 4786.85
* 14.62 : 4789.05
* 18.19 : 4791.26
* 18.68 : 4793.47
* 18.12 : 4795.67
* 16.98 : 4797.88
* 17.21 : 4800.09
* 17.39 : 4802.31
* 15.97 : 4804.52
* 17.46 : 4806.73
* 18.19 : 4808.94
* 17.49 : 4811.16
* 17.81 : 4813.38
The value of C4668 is 3.1 angstrom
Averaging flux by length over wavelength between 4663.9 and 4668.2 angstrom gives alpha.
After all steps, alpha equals 15.7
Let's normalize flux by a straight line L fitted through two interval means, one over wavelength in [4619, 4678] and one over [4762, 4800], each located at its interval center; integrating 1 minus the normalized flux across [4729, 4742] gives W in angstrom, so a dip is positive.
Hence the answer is 1.3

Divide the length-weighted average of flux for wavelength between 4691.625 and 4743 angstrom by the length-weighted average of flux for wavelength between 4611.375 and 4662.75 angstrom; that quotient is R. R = 0.97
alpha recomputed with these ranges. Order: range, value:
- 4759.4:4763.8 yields 15.6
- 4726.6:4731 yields 16.7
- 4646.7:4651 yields 16.9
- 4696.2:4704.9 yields 16.4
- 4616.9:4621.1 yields 18.6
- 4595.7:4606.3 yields 17.6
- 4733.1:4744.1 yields 15.5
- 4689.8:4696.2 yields 16.8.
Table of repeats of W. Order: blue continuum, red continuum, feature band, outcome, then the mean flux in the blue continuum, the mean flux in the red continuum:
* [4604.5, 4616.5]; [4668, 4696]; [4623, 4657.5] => 0.54 angstrom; 17.7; 17.3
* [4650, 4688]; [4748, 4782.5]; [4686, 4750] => 0.80 angstrom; 17.1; 17.5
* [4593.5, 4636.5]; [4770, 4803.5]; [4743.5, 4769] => 0.79 angstrom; 17.8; 17.6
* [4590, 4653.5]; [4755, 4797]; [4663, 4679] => 0.59 angstrom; 17.5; 17.3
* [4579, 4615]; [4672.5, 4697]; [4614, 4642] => -1.08 angstrom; 17.1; 17.3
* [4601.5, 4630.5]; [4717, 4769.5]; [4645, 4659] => 0.60 angstrom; 17.9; 16.9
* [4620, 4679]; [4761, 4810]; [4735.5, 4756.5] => 0.87 angstrom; 17.2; 17.4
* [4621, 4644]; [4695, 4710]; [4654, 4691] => 0.81 angstrom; 17.6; 17.3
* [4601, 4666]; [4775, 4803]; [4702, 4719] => -0.43 angstrom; 17.4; 17.4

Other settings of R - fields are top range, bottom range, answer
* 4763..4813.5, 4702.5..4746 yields 1.02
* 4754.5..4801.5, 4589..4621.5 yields 0.98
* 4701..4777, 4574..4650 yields 0.99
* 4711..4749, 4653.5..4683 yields 1.01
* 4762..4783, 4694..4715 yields 1.04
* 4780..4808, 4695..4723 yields 0.97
